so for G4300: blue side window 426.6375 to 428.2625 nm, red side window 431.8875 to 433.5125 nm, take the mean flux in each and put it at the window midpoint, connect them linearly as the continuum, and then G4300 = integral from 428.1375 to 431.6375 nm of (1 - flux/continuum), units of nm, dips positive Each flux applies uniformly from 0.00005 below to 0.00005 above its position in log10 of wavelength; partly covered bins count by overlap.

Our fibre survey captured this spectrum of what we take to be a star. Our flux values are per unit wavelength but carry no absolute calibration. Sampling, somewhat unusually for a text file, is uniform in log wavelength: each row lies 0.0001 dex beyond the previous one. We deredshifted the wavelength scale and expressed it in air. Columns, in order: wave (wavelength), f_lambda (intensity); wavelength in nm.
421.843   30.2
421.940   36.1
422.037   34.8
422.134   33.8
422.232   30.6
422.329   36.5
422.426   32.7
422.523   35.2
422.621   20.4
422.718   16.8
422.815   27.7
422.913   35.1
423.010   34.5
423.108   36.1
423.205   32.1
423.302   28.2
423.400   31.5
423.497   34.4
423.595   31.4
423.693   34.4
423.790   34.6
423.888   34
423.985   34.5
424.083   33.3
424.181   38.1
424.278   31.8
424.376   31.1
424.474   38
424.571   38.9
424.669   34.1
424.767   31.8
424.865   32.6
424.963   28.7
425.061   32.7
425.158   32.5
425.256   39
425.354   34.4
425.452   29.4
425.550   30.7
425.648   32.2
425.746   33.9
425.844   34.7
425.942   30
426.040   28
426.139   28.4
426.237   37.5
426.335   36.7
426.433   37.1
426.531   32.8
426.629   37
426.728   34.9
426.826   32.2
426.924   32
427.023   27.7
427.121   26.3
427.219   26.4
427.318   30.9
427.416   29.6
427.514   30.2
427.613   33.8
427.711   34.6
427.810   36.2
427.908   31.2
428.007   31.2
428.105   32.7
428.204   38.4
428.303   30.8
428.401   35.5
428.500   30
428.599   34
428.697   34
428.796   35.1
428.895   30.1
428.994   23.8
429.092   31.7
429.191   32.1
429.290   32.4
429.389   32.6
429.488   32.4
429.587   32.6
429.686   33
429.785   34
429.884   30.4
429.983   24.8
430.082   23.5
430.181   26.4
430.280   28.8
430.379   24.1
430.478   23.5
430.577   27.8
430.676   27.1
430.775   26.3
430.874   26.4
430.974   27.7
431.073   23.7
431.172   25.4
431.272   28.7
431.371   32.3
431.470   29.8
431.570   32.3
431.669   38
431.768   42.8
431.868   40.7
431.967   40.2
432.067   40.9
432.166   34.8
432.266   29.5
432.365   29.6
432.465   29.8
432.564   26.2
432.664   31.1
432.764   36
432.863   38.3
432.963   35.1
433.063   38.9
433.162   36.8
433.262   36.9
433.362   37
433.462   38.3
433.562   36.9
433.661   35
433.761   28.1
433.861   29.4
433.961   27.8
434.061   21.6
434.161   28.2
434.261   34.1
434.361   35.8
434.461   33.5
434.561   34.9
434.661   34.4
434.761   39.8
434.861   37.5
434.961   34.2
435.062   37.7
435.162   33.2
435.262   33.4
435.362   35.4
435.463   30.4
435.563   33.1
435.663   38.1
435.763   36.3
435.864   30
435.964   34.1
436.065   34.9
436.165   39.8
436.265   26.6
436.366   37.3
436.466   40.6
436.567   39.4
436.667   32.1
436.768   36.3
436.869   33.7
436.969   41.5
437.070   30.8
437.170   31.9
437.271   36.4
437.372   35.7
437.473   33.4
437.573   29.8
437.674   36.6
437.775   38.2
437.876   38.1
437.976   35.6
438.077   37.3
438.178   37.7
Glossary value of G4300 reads 0.37 nm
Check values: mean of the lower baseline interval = 31.9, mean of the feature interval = 29.8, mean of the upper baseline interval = 35.1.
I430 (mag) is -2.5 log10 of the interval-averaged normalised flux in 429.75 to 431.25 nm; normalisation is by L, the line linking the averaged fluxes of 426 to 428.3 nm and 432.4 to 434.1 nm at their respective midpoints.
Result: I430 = 0.227 mag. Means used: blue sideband 32.4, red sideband 33.2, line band 26.6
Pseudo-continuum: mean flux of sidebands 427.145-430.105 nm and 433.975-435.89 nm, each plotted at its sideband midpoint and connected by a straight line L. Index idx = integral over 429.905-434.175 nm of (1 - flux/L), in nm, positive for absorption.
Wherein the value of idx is 0.19 nm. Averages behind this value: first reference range 31.6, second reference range 33.7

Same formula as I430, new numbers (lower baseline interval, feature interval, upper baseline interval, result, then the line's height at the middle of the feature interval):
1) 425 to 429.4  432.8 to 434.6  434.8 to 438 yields 0.02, 34.3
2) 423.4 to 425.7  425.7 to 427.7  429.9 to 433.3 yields 0.03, 32.9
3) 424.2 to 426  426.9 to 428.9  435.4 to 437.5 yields 0.05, 33.6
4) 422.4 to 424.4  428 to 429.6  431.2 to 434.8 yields 0.02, 33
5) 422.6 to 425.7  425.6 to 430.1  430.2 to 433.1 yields 0.00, 32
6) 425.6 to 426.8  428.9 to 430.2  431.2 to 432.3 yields 0.15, 34.6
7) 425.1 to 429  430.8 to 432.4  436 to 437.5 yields 0.04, 33.8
